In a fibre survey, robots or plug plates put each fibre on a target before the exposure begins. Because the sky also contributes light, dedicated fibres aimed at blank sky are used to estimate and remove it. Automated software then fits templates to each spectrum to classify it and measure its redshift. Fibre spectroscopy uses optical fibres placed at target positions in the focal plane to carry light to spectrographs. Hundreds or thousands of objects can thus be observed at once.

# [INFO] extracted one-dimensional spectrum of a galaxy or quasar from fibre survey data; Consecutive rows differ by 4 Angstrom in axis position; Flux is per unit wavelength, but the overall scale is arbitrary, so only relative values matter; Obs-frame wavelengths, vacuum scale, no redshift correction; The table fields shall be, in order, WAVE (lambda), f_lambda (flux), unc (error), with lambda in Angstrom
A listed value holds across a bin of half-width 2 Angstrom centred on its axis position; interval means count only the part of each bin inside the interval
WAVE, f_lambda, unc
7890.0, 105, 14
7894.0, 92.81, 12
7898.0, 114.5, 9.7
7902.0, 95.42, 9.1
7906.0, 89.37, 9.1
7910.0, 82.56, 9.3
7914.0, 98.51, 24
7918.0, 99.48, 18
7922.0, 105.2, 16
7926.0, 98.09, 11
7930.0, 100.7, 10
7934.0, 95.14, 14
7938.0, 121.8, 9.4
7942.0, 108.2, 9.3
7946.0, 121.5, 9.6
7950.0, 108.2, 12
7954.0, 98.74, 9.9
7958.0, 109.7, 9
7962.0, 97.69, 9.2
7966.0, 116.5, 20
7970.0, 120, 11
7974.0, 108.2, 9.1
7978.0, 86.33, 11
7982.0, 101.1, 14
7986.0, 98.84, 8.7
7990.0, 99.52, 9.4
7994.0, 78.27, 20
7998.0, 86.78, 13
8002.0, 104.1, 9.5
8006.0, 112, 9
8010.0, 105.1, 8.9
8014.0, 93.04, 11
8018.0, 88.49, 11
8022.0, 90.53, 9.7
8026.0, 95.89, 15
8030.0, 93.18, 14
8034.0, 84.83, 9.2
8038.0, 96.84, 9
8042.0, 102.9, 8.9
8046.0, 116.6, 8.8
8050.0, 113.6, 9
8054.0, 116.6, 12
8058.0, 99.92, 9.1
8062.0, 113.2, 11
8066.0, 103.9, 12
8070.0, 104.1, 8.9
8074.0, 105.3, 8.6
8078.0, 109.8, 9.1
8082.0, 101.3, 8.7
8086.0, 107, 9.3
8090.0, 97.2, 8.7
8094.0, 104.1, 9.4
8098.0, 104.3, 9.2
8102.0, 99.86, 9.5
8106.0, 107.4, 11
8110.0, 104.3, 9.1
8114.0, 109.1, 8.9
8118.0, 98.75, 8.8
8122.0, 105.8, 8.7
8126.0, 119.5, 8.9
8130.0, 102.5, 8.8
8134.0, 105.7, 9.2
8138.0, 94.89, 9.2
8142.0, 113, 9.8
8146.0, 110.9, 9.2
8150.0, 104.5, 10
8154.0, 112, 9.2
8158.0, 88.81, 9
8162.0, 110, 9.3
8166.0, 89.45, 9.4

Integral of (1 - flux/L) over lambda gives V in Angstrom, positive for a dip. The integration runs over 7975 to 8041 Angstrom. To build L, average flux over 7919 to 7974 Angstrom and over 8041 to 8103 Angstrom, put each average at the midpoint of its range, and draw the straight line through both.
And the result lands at 7.42 Angstrom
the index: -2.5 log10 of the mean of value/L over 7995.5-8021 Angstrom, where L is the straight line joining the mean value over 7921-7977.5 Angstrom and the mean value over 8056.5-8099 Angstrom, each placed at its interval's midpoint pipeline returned 0.09 mag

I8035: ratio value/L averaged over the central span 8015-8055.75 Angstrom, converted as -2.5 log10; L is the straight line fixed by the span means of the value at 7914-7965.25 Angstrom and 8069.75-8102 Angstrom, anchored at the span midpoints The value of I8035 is 0.050 mag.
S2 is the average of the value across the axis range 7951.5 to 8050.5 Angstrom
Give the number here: 99.8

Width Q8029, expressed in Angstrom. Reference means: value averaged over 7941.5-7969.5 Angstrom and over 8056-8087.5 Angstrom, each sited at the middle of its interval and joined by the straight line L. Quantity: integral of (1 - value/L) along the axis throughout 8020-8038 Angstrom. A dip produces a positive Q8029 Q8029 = 2.6 Angstrom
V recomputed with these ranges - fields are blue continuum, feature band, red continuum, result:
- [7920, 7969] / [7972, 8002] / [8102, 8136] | 3.38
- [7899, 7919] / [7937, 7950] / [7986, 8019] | -2.84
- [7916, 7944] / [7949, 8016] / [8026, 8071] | 1.70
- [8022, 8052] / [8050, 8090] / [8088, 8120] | -2.05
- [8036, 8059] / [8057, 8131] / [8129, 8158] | 0.99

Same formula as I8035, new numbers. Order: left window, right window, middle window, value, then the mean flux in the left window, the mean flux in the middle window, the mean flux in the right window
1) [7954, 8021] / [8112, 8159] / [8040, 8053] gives -0.092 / 100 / 111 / 106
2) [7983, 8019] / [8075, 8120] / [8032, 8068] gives -0.053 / 96.6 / 105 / 104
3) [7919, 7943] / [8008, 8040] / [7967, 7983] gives -0.059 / 104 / 105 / 93.5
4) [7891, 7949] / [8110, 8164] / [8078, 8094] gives 0.018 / 102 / 103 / 106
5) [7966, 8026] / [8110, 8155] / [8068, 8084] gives -0.018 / 98.6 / 105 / 107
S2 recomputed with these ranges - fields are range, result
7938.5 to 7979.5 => 108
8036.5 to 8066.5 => 108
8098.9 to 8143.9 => 105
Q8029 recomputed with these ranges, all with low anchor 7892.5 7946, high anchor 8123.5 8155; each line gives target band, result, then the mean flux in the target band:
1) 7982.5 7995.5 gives 1.18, 93.8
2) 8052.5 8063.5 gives -0.44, 109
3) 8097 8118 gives 0.46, 104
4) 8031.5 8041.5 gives 1.13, 92.8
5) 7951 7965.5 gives -0.25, 104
